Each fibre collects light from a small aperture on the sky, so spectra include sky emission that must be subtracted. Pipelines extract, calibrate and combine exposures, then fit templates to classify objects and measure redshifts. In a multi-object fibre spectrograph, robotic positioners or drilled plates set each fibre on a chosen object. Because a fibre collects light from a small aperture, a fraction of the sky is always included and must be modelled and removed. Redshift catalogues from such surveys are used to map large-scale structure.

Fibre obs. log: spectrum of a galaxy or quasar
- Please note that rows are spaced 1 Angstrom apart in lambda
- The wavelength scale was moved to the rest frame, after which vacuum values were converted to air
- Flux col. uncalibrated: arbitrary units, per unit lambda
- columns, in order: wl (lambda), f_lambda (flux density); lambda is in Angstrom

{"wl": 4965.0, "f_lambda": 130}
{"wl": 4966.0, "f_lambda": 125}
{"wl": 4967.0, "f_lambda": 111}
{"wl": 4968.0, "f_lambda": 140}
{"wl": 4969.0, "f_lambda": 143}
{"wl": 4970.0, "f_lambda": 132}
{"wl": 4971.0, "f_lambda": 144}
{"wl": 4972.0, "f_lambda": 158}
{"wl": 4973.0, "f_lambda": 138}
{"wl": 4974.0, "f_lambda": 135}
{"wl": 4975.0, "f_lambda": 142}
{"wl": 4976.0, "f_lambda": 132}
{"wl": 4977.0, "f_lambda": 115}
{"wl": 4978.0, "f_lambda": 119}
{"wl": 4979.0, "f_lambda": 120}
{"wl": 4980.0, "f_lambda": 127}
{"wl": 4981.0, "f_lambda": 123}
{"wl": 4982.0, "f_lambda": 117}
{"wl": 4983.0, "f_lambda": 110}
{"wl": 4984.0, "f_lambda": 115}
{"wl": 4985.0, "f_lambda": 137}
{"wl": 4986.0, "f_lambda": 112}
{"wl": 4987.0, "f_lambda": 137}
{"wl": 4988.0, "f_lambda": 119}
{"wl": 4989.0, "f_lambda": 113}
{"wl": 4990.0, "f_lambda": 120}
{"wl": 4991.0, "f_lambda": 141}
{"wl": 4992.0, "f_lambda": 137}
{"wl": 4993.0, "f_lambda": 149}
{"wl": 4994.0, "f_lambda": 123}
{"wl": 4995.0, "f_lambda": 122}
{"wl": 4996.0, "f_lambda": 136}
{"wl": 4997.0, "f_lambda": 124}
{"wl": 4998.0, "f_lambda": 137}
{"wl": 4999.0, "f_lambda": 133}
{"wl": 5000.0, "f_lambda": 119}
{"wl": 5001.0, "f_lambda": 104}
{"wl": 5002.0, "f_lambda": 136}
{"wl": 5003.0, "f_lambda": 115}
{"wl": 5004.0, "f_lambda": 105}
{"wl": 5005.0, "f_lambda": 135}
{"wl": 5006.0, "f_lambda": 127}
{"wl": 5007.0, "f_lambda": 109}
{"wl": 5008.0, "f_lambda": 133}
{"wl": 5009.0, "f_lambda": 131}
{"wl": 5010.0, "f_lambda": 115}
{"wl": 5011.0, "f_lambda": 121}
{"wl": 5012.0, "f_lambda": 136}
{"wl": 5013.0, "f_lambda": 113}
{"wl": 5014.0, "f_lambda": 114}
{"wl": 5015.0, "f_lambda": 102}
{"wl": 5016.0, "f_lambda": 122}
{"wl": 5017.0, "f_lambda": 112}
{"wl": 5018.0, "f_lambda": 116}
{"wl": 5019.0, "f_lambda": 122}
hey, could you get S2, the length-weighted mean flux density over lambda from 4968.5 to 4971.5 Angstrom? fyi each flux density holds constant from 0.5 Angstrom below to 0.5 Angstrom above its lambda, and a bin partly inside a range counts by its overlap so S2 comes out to 140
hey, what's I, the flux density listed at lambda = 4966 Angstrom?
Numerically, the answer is 125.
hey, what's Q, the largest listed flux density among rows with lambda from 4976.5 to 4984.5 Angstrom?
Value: 127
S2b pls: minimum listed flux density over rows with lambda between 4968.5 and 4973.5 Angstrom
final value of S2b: 132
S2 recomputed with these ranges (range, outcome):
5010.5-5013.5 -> 123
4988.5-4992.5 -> 128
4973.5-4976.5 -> 136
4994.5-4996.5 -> 129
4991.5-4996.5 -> 133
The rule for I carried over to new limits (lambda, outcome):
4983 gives 110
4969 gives 143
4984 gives 115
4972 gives 158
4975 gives 142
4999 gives 133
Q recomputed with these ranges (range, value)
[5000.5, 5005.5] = 136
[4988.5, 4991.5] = 141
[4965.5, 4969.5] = 143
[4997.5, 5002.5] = 137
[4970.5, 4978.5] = 158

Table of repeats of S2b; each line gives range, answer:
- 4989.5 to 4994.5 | 120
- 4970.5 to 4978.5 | 115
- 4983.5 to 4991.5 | 112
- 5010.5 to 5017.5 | 102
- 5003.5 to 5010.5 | 105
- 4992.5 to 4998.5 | 122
